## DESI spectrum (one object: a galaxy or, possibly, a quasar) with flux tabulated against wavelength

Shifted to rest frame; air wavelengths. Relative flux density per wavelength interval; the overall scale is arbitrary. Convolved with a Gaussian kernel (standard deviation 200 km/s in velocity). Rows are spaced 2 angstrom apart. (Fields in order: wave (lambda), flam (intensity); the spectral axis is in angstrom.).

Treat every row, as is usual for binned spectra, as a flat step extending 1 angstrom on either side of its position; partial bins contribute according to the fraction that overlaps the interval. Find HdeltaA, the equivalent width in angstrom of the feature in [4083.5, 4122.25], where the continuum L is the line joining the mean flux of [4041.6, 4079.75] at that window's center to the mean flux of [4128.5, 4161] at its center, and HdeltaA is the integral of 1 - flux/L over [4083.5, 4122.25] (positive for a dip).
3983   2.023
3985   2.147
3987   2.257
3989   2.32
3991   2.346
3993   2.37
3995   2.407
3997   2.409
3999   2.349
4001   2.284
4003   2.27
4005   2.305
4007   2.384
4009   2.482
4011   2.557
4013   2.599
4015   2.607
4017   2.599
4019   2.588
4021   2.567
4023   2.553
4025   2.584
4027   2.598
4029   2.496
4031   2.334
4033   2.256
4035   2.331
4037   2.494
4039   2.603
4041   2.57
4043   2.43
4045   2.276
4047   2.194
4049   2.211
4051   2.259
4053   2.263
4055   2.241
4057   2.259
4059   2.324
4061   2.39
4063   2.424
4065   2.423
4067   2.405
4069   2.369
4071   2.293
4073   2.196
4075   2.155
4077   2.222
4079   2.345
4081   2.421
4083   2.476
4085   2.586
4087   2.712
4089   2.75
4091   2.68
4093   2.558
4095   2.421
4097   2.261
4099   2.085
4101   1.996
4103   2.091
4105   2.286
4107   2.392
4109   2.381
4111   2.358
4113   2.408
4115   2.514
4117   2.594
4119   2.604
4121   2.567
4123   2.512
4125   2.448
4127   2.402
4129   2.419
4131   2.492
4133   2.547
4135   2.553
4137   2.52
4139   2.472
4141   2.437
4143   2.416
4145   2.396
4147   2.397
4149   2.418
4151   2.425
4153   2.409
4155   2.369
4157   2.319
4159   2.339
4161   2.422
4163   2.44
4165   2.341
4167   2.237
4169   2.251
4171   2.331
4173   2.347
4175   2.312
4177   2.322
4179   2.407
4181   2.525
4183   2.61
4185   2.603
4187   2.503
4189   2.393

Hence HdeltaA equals -1.1 angstrom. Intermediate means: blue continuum 2.3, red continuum 2.43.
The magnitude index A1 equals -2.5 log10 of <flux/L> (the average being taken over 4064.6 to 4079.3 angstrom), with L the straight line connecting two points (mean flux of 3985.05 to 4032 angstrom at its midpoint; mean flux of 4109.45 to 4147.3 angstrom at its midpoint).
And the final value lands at 0.076 mag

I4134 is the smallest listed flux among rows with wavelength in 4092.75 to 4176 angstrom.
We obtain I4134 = 1.996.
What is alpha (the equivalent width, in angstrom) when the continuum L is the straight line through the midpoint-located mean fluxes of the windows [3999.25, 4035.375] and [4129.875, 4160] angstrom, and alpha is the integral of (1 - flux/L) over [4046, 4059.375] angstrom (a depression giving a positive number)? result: 1.1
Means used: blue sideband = 2.47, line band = 2.25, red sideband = 2.43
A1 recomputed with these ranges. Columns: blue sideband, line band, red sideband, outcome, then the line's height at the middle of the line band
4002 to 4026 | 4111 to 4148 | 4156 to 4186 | -0.03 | 2.42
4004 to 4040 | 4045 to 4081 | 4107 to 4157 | 0.08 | 2.48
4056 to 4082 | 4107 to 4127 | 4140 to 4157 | -0.05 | 2.37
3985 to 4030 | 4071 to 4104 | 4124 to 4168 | 0.03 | 2.43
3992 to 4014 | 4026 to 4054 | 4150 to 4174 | 0.00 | 2.39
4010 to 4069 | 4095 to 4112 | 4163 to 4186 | 0.08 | 2.41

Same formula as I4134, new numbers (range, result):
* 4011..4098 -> 2.155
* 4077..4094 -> 2.222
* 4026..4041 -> 2.256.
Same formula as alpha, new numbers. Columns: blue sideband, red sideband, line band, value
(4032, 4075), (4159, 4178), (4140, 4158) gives -0.49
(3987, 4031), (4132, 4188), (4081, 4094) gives -0.95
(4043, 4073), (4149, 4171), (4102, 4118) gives -0.30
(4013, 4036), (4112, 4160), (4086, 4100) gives -0.11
